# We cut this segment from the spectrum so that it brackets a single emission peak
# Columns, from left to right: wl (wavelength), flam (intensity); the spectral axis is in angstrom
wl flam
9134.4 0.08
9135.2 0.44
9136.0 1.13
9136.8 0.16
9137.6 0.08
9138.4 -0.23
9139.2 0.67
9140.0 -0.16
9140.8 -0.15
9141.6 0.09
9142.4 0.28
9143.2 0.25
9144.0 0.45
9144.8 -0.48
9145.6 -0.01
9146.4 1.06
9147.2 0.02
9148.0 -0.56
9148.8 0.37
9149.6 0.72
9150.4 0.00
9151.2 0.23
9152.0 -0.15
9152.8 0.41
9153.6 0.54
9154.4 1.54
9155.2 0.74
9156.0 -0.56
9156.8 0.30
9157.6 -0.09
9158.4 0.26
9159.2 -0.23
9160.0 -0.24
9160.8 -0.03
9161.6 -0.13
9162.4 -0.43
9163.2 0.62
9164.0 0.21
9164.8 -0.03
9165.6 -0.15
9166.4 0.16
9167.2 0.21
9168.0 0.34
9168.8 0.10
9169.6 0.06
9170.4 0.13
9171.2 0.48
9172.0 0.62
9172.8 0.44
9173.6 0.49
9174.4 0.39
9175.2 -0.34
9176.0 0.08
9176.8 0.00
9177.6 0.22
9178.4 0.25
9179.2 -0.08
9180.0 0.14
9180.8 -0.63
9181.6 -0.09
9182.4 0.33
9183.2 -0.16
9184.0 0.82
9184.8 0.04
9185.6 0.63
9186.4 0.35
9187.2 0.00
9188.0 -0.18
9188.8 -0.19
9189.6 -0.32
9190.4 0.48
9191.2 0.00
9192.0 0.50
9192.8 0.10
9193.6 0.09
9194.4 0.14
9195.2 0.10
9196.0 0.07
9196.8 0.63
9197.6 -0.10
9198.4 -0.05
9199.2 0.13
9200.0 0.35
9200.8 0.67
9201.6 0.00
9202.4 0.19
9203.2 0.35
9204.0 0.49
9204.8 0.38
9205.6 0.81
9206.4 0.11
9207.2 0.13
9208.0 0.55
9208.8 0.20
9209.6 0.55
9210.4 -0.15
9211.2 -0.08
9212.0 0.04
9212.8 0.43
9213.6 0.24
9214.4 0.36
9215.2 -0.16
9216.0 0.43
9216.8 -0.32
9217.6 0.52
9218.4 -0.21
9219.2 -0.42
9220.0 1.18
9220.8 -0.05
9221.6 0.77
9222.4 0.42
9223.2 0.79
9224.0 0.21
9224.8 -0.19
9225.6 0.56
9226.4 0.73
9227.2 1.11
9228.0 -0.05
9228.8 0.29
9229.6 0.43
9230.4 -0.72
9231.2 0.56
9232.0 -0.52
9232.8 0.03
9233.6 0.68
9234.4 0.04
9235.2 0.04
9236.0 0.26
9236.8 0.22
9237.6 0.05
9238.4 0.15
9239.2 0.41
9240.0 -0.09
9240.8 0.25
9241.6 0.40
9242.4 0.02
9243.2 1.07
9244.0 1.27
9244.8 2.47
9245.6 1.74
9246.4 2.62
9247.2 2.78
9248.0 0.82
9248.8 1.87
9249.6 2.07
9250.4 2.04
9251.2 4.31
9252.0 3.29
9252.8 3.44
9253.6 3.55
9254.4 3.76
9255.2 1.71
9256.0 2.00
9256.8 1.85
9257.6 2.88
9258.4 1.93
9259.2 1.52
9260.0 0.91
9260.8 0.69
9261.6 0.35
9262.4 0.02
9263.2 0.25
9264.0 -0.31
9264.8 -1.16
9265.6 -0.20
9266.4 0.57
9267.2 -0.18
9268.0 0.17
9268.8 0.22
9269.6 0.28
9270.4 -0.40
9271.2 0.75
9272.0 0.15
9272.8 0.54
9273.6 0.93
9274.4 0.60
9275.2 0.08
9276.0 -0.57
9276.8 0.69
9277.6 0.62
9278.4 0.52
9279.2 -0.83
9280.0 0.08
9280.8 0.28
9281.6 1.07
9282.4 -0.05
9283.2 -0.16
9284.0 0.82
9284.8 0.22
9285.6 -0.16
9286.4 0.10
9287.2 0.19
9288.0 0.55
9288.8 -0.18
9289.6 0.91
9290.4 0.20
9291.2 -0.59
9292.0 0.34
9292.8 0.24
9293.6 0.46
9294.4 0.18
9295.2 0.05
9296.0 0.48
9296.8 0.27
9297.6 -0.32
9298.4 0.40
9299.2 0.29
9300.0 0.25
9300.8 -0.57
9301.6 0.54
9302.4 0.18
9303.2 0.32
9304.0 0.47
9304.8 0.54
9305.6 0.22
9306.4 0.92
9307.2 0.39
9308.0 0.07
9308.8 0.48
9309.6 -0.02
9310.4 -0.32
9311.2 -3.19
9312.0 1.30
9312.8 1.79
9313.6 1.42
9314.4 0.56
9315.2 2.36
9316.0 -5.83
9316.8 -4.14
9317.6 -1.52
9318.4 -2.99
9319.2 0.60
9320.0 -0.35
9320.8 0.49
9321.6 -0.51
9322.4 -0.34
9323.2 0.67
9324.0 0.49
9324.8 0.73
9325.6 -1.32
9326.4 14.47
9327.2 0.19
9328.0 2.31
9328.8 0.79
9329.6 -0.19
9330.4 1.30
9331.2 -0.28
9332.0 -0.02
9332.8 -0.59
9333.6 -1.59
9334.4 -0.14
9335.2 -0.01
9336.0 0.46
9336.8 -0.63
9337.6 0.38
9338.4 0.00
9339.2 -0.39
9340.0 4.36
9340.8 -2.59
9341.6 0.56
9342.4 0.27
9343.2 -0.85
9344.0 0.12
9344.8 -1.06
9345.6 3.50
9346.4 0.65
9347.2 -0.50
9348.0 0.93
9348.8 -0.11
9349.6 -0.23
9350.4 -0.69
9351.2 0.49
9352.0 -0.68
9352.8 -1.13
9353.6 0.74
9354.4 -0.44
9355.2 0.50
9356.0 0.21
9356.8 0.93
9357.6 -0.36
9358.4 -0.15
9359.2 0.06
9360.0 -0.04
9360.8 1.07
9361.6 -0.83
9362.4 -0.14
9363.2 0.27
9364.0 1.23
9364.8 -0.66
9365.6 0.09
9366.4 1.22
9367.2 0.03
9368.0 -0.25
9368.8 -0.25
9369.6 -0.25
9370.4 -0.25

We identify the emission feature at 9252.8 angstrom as [O II]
